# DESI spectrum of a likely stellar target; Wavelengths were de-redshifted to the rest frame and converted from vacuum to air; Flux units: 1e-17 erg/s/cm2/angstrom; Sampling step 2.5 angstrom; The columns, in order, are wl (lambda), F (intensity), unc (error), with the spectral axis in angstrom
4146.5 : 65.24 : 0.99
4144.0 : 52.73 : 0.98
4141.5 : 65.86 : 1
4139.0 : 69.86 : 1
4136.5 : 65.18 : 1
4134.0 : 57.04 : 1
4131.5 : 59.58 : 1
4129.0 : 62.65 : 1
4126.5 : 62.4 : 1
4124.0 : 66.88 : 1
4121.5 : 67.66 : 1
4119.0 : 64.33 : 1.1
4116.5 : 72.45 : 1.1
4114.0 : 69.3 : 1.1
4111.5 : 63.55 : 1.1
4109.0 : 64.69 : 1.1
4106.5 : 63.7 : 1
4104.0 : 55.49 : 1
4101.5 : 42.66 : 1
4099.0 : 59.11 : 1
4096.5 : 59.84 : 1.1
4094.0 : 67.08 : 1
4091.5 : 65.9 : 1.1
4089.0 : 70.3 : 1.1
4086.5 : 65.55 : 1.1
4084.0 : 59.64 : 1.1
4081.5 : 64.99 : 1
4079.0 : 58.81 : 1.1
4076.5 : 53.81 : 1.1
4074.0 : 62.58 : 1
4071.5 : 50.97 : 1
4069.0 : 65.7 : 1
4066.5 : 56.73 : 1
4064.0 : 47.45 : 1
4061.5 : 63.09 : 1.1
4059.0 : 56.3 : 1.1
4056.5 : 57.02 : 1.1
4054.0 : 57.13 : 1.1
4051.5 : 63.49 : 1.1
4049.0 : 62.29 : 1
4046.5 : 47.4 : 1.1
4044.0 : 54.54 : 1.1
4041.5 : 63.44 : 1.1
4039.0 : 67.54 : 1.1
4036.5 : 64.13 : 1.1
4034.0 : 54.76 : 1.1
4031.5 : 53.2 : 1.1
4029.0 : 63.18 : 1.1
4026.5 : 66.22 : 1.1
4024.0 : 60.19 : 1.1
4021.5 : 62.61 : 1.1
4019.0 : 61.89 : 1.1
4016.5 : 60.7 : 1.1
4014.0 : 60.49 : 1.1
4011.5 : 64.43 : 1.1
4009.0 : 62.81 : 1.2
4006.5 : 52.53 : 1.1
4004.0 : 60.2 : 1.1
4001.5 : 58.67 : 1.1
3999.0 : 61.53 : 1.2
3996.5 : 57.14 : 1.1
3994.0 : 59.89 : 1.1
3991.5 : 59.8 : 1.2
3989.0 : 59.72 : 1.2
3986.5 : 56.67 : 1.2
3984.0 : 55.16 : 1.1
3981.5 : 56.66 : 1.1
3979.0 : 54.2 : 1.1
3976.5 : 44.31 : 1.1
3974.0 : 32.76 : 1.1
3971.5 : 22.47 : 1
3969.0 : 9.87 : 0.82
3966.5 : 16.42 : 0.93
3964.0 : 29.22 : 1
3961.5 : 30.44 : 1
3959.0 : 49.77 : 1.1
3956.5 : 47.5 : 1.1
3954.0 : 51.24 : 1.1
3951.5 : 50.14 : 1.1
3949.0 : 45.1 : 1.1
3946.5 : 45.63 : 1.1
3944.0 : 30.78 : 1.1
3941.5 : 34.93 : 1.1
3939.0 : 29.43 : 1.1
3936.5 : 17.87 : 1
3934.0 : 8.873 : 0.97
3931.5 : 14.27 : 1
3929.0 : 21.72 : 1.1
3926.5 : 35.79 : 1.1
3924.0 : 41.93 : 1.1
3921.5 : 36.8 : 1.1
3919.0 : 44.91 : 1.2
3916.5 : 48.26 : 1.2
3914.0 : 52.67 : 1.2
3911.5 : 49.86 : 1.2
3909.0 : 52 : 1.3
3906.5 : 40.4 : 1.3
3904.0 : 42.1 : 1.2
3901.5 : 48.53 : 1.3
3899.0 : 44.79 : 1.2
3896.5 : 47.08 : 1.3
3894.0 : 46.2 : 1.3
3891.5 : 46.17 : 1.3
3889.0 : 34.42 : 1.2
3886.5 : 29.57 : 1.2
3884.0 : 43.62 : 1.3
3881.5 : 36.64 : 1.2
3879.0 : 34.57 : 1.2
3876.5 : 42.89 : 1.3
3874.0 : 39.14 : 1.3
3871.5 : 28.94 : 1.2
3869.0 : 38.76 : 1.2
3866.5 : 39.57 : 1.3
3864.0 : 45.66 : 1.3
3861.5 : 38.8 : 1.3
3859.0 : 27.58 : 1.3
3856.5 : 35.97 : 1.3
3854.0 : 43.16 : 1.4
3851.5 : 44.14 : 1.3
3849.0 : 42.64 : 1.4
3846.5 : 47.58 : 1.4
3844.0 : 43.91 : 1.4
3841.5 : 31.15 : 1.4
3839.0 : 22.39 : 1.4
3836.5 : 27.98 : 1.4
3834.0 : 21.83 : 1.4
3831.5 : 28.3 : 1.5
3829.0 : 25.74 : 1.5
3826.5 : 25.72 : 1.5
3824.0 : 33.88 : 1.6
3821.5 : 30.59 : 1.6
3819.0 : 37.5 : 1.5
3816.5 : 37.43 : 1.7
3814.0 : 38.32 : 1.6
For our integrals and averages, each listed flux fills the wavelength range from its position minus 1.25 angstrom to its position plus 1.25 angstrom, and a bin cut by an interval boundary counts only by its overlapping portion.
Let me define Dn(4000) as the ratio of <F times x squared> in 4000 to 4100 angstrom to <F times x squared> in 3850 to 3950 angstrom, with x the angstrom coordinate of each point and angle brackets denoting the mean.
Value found 1.70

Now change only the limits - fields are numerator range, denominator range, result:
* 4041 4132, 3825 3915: 1.75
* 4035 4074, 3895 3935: 1.59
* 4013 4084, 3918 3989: 1.70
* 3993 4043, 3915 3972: 1.89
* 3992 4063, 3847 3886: 1.67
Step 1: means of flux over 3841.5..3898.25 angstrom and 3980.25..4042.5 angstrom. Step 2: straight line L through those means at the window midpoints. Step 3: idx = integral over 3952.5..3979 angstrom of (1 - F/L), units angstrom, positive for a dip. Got 9.4 angstrom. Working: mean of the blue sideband 39.7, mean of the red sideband 60.1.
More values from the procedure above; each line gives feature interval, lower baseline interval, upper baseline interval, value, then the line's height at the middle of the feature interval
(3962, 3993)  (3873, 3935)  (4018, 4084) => 5.3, 49.3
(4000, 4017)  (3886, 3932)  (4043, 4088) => -2.5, 52.2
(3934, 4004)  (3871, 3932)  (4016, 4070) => 10.0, 49.6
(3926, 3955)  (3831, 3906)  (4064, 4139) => 8.8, 45.6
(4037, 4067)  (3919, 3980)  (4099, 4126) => -3.7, 52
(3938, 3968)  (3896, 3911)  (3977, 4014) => 8.2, 52.6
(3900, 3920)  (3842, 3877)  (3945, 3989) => -3.4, 40.5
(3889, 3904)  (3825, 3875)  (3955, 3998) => -2.7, 38.2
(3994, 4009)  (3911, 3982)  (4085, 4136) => -4.5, 45.1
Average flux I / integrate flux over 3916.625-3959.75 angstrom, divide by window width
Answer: 35.9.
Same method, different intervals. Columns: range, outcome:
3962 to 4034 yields 52.1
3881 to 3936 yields 39.1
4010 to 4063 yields 60.1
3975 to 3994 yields 55.2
